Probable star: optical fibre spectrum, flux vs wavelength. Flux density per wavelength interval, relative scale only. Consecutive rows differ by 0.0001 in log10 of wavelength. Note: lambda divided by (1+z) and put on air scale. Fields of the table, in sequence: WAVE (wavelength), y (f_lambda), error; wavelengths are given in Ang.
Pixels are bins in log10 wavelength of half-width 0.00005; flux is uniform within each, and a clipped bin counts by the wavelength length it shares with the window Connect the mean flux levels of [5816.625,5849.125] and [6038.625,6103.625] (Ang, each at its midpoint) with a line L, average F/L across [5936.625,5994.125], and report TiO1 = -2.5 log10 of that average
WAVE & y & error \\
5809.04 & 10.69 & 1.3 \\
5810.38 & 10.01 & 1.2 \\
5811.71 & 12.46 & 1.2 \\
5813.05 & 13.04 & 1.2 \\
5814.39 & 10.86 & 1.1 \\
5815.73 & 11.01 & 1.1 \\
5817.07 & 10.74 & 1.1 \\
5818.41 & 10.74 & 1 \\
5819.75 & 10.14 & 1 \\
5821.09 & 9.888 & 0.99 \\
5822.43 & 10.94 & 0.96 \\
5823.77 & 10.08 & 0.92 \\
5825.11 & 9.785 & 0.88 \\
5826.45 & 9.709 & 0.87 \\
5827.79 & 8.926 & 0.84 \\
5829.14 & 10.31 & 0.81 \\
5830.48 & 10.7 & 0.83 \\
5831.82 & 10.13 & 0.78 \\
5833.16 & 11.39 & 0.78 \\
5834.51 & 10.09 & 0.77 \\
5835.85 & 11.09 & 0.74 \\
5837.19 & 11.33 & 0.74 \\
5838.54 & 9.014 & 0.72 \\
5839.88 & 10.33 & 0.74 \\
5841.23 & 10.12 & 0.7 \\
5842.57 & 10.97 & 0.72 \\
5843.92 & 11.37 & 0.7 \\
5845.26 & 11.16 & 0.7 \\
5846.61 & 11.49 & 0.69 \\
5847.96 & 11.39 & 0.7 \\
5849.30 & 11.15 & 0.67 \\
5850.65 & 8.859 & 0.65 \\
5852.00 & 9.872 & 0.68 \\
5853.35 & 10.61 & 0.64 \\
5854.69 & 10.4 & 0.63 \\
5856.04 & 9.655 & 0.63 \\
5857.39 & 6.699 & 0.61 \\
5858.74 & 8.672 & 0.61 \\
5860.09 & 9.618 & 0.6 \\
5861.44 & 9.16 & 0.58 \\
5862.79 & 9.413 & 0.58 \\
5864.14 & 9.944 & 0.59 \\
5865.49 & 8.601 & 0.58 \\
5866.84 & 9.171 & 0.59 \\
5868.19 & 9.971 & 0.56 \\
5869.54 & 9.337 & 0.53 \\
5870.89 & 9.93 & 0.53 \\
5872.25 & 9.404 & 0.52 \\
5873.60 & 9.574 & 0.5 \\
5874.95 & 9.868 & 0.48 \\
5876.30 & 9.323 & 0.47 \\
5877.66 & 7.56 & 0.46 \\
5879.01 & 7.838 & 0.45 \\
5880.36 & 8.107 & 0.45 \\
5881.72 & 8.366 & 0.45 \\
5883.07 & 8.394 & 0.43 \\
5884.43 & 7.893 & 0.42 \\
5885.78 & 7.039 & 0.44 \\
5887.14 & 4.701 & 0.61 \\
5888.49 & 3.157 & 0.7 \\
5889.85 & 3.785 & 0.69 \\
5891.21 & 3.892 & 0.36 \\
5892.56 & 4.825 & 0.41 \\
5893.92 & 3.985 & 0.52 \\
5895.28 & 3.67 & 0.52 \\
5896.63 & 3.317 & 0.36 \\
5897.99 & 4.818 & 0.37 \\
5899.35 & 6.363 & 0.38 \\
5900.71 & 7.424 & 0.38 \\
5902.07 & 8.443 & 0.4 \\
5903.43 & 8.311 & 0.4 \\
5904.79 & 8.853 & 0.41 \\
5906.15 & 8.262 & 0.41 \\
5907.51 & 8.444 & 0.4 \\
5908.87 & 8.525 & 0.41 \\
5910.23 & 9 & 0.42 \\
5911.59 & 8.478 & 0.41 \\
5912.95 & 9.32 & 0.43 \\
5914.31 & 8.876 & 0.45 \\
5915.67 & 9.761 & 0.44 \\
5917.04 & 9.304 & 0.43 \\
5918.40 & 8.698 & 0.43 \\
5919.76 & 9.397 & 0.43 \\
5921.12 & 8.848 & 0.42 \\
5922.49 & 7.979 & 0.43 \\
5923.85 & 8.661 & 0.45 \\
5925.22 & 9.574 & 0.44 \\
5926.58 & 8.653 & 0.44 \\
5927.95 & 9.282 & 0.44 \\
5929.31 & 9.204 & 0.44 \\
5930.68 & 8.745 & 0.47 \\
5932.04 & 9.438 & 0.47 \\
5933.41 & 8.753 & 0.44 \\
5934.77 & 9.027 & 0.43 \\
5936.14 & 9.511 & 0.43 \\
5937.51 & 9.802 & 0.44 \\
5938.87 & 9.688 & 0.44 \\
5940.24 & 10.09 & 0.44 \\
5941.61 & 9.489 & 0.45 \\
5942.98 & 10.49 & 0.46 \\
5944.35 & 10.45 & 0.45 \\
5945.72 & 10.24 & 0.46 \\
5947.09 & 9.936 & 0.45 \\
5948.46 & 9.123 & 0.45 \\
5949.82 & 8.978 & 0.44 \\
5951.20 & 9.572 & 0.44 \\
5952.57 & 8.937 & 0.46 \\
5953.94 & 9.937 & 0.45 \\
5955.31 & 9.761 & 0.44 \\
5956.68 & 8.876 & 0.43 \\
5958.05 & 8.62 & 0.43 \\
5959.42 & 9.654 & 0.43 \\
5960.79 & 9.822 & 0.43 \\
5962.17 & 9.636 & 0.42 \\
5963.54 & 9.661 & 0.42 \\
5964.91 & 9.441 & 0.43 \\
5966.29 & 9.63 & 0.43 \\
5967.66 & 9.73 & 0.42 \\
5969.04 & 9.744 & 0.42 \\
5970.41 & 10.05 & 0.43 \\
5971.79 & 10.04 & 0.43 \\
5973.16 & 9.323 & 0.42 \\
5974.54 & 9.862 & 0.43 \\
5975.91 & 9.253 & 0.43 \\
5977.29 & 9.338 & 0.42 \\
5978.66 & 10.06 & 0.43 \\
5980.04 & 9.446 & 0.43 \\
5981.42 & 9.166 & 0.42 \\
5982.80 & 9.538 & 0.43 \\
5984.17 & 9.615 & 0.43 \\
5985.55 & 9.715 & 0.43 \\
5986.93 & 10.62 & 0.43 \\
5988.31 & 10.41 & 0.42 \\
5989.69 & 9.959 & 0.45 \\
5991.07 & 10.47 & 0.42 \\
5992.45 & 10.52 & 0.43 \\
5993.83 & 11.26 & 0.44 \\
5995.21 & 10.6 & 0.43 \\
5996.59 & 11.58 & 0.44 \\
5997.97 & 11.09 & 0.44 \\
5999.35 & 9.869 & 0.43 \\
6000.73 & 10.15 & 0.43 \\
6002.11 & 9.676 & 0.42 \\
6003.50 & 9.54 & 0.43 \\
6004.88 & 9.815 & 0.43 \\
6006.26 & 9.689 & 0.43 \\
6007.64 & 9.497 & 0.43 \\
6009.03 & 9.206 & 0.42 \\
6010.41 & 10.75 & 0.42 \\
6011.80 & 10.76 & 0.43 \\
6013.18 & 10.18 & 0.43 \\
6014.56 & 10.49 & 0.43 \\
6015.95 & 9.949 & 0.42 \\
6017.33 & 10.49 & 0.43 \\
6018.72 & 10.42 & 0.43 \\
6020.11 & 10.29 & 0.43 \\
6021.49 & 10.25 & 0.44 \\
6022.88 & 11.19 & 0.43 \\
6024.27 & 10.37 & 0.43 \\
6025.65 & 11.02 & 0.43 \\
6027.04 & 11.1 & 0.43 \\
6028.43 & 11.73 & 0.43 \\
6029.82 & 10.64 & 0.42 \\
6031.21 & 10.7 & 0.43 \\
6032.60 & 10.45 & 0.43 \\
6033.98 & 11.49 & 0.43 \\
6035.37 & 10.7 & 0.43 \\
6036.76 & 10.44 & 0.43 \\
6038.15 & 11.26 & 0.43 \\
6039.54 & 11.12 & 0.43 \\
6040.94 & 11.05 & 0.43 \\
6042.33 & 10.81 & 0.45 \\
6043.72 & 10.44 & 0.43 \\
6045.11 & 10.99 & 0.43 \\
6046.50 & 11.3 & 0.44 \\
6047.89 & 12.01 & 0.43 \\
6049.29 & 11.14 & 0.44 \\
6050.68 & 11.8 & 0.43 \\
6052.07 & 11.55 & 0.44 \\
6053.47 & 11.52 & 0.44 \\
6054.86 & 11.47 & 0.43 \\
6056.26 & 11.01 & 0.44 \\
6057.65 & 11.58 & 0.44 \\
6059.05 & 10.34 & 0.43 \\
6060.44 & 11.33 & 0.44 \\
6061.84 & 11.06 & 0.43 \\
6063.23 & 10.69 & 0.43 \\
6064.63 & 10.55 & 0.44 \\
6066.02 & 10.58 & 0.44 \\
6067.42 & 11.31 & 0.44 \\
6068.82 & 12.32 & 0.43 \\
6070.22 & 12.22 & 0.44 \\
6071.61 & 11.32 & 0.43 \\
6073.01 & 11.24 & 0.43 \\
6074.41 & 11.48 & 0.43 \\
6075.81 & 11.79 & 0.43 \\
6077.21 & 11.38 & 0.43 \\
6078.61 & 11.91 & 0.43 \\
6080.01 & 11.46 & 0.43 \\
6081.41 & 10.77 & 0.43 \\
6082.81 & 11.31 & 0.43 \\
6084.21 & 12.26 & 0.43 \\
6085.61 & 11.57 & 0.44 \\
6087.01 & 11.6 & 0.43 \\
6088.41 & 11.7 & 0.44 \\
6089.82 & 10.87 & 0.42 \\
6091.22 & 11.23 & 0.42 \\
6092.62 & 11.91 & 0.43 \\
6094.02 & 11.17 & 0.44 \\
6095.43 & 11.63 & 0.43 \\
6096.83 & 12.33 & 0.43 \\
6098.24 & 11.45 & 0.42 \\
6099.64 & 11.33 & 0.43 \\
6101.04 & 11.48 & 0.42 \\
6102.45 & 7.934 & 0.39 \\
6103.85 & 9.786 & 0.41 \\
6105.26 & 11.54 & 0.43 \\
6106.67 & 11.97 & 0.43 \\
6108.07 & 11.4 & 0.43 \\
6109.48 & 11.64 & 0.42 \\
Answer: 0.12 mag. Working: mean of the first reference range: 10.5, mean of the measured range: 9.75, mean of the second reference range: 11.3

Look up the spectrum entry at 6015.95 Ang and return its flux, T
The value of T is 9.949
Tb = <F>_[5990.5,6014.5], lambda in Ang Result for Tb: 10.3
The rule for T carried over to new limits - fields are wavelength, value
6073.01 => 11.24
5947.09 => 9.936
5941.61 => 9.489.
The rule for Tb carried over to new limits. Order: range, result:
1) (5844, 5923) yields 8.28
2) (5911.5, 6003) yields 9.63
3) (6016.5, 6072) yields 11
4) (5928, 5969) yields 9.53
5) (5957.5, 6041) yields 10.2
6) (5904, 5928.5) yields 8.88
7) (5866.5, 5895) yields 7.36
